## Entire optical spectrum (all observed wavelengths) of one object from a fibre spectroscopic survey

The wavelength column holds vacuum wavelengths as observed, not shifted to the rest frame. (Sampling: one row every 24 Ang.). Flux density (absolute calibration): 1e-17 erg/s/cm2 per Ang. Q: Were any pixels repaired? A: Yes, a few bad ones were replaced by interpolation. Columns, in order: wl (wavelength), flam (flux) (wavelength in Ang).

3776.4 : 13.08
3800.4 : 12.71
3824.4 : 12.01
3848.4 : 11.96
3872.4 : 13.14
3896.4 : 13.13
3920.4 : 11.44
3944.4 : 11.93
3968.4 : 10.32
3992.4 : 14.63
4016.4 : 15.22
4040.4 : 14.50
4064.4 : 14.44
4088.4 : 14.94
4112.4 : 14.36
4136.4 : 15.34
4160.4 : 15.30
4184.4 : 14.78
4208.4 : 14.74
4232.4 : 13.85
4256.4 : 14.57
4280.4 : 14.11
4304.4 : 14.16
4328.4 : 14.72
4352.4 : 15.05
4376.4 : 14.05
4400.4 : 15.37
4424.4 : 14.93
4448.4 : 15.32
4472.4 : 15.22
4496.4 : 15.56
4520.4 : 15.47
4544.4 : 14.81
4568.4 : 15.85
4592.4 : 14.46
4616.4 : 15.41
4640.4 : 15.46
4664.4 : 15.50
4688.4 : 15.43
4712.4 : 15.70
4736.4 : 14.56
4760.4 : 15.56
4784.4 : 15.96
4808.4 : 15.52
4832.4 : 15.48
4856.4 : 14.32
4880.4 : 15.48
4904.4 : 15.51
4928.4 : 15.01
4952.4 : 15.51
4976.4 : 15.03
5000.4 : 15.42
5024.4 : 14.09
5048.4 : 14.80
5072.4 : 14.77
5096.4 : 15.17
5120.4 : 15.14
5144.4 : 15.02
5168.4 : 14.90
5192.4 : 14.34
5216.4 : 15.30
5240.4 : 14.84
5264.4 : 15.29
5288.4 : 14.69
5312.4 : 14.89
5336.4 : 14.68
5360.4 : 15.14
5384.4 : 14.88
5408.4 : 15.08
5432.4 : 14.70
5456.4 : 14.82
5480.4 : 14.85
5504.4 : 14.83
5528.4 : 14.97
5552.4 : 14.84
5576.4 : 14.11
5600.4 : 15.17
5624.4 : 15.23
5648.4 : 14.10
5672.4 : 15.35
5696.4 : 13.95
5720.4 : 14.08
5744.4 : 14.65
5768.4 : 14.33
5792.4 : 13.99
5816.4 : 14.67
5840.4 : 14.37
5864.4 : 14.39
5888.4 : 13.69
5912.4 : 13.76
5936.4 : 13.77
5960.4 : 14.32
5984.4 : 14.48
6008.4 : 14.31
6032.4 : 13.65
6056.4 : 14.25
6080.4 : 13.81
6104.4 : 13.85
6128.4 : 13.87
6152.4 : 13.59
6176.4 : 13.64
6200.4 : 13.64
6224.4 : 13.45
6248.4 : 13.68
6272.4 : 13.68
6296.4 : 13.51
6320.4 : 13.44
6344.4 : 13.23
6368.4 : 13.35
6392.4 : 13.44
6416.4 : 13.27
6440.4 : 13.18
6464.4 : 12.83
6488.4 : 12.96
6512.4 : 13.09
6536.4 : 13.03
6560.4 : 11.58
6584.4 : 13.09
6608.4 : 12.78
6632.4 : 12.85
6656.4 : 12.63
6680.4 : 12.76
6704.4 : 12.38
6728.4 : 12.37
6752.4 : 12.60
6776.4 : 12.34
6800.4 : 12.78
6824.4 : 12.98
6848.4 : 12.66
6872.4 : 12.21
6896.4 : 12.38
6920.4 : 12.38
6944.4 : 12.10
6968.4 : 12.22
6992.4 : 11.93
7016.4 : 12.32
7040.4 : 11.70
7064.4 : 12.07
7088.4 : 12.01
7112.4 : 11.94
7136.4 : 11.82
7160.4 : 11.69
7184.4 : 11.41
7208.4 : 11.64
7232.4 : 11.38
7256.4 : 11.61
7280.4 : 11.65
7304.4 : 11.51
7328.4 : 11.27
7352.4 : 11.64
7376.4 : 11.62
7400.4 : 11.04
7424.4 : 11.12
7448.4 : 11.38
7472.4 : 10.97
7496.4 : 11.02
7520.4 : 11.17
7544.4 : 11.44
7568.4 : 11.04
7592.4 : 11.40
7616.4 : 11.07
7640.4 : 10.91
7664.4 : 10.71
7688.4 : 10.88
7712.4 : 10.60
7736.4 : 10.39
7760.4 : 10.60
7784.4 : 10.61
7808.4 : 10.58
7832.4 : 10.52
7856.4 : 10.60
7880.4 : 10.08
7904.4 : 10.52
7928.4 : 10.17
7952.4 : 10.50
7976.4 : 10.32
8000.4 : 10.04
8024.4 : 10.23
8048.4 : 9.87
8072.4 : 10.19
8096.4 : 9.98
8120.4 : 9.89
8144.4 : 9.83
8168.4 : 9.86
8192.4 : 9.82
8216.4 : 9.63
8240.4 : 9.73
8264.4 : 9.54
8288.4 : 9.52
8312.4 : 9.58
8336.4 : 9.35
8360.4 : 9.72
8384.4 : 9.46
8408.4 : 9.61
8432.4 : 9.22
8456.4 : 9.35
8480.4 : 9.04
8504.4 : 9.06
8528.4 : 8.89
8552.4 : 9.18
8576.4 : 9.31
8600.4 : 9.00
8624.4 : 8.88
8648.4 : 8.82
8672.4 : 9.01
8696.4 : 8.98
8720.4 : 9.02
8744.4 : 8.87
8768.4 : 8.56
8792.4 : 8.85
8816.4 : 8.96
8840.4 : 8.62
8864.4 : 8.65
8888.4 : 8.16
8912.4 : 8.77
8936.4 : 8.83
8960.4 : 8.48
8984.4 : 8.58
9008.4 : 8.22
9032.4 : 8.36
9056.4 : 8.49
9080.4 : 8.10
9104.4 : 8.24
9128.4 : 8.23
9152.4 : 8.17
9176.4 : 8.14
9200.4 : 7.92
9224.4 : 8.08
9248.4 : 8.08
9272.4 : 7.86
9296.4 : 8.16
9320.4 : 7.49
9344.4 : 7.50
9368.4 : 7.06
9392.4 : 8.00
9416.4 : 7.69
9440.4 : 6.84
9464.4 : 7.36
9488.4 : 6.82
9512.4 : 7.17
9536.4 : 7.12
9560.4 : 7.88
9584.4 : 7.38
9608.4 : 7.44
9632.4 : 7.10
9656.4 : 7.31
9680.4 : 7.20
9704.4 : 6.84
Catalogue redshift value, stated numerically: 0.00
